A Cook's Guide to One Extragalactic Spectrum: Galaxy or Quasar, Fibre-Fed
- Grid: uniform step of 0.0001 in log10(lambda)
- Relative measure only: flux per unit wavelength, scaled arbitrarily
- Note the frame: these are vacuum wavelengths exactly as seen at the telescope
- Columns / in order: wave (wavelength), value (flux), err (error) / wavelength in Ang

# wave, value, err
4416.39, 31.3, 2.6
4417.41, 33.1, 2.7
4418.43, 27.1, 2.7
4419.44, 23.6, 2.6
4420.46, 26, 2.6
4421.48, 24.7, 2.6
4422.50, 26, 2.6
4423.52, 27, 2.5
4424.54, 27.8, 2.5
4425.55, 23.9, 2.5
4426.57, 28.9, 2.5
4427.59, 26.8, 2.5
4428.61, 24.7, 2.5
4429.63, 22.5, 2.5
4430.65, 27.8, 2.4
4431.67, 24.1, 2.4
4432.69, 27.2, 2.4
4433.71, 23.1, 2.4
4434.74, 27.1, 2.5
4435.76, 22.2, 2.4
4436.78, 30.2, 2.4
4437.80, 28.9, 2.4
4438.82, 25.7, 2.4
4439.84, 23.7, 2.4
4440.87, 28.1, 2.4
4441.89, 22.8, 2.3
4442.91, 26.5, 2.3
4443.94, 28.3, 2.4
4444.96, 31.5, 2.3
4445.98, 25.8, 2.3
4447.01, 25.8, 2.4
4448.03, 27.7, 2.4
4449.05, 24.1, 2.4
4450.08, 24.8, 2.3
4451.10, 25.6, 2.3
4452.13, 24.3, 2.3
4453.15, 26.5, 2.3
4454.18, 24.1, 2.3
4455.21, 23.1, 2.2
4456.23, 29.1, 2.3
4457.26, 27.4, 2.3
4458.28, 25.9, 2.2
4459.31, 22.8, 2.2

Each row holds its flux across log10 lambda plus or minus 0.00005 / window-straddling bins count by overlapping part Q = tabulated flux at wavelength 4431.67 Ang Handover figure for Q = 24.1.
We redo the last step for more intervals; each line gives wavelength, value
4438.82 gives 25.7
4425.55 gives 23.9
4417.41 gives 33.1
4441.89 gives 22.8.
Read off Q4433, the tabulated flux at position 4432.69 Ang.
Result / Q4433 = 27.2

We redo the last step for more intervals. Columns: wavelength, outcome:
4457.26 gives 27.4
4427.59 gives 26.8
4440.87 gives 28.1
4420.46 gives 26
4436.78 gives 30.2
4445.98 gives 25.8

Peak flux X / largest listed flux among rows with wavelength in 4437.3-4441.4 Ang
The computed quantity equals 28.9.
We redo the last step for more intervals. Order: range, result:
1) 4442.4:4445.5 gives 31.5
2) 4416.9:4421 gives 33.1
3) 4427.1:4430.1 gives 26.8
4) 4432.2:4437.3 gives 30.2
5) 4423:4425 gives 27.8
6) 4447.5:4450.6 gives 27.7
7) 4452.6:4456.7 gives 29.1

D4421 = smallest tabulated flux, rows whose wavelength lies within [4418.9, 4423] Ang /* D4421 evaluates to 23.6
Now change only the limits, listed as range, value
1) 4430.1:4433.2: 24.1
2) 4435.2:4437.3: 22.2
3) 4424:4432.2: 22.5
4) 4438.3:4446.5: 22.8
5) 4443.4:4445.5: 28.3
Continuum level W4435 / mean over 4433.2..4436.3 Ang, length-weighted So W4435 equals 24.1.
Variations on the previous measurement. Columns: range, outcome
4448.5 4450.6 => 24.6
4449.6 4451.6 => 25.3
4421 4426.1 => 25.9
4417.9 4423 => 25.5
